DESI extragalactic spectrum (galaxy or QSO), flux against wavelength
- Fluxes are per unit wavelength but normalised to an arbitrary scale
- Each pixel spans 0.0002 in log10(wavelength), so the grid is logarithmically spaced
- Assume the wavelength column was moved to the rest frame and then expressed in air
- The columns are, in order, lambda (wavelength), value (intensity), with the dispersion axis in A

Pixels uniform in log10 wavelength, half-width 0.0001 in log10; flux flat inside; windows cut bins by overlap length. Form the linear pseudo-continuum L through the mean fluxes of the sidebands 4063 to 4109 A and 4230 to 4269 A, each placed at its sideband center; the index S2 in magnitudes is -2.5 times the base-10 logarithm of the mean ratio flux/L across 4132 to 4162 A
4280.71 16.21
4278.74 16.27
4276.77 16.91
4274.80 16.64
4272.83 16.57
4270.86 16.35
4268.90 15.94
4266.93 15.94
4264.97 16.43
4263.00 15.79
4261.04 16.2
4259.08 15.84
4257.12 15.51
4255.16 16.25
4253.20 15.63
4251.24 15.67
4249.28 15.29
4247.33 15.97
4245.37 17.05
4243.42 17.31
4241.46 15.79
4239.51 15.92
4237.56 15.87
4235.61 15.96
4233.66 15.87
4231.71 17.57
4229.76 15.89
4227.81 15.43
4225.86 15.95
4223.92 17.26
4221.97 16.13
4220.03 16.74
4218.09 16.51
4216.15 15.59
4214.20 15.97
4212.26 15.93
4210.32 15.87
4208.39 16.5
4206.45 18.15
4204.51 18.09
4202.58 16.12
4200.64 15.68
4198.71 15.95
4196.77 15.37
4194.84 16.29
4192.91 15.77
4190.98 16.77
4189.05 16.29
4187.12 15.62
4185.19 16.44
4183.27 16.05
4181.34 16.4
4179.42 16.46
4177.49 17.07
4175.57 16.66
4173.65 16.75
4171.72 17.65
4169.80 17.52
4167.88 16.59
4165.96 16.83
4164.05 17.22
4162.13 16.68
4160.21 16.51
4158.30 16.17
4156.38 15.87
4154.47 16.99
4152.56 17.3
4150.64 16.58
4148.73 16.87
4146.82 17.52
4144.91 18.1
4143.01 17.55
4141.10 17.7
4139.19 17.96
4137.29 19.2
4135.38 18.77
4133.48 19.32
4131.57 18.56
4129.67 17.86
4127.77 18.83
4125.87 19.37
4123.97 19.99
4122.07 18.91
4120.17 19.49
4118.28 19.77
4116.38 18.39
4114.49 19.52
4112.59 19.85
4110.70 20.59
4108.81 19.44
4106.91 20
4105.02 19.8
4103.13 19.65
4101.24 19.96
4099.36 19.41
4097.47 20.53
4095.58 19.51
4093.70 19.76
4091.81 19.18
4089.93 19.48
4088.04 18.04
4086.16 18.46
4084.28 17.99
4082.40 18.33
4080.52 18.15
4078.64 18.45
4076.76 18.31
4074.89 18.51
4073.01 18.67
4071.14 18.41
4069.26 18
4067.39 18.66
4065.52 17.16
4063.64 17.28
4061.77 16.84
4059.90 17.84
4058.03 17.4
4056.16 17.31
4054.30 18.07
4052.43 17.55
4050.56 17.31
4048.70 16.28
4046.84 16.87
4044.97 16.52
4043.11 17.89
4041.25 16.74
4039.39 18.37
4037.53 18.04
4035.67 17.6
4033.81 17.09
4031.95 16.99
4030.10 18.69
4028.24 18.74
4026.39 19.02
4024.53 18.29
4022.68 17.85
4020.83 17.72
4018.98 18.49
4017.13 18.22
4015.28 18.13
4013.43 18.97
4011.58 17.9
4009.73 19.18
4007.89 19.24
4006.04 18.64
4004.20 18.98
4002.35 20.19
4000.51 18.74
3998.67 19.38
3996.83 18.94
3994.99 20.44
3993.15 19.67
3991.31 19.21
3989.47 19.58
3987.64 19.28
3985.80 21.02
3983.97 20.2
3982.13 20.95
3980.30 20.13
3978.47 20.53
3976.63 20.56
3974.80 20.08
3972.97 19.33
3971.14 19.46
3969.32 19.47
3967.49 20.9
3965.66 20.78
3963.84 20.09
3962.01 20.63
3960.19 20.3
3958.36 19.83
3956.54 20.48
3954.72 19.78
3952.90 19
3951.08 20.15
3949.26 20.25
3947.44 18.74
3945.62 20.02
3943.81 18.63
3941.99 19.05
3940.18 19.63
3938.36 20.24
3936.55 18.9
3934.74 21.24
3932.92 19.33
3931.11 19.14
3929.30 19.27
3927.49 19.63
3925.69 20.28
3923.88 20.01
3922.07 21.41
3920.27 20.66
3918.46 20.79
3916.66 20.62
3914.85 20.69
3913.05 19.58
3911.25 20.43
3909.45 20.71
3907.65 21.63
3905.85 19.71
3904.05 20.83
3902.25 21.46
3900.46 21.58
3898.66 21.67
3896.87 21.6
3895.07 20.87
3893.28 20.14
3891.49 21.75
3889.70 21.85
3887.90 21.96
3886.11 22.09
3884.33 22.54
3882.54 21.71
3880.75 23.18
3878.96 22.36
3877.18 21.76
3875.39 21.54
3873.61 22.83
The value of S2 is 0.02 mag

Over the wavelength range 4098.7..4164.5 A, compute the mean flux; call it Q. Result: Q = 18.4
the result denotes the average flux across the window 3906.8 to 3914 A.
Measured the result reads 20.6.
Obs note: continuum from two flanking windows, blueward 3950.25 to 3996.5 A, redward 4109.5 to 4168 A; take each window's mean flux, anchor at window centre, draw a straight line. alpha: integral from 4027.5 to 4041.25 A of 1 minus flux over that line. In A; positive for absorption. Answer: 1.1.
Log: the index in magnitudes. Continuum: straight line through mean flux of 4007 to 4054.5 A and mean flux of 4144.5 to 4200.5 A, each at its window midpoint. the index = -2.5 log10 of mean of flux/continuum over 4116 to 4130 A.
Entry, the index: -0.13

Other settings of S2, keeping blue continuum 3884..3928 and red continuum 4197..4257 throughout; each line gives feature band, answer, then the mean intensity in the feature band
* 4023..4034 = 0.06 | 18.2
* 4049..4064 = 0.08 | 17.4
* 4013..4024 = 0.06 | 18.2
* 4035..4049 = 0.10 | 17.3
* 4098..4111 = -0.10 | 19.8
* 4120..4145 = -0.06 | 18.7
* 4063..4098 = -0.01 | 18.6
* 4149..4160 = 0.05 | 16.6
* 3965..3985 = -0.01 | 20.2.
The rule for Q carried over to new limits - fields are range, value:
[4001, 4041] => 18.4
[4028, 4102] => 18.1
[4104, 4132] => 19.4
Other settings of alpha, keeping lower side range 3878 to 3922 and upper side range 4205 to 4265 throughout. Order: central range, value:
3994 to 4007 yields 0.28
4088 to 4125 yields -2.97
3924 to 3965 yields 1.65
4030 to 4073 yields 3.29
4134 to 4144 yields -0.36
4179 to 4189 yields 0.46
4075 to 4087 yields 0.15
